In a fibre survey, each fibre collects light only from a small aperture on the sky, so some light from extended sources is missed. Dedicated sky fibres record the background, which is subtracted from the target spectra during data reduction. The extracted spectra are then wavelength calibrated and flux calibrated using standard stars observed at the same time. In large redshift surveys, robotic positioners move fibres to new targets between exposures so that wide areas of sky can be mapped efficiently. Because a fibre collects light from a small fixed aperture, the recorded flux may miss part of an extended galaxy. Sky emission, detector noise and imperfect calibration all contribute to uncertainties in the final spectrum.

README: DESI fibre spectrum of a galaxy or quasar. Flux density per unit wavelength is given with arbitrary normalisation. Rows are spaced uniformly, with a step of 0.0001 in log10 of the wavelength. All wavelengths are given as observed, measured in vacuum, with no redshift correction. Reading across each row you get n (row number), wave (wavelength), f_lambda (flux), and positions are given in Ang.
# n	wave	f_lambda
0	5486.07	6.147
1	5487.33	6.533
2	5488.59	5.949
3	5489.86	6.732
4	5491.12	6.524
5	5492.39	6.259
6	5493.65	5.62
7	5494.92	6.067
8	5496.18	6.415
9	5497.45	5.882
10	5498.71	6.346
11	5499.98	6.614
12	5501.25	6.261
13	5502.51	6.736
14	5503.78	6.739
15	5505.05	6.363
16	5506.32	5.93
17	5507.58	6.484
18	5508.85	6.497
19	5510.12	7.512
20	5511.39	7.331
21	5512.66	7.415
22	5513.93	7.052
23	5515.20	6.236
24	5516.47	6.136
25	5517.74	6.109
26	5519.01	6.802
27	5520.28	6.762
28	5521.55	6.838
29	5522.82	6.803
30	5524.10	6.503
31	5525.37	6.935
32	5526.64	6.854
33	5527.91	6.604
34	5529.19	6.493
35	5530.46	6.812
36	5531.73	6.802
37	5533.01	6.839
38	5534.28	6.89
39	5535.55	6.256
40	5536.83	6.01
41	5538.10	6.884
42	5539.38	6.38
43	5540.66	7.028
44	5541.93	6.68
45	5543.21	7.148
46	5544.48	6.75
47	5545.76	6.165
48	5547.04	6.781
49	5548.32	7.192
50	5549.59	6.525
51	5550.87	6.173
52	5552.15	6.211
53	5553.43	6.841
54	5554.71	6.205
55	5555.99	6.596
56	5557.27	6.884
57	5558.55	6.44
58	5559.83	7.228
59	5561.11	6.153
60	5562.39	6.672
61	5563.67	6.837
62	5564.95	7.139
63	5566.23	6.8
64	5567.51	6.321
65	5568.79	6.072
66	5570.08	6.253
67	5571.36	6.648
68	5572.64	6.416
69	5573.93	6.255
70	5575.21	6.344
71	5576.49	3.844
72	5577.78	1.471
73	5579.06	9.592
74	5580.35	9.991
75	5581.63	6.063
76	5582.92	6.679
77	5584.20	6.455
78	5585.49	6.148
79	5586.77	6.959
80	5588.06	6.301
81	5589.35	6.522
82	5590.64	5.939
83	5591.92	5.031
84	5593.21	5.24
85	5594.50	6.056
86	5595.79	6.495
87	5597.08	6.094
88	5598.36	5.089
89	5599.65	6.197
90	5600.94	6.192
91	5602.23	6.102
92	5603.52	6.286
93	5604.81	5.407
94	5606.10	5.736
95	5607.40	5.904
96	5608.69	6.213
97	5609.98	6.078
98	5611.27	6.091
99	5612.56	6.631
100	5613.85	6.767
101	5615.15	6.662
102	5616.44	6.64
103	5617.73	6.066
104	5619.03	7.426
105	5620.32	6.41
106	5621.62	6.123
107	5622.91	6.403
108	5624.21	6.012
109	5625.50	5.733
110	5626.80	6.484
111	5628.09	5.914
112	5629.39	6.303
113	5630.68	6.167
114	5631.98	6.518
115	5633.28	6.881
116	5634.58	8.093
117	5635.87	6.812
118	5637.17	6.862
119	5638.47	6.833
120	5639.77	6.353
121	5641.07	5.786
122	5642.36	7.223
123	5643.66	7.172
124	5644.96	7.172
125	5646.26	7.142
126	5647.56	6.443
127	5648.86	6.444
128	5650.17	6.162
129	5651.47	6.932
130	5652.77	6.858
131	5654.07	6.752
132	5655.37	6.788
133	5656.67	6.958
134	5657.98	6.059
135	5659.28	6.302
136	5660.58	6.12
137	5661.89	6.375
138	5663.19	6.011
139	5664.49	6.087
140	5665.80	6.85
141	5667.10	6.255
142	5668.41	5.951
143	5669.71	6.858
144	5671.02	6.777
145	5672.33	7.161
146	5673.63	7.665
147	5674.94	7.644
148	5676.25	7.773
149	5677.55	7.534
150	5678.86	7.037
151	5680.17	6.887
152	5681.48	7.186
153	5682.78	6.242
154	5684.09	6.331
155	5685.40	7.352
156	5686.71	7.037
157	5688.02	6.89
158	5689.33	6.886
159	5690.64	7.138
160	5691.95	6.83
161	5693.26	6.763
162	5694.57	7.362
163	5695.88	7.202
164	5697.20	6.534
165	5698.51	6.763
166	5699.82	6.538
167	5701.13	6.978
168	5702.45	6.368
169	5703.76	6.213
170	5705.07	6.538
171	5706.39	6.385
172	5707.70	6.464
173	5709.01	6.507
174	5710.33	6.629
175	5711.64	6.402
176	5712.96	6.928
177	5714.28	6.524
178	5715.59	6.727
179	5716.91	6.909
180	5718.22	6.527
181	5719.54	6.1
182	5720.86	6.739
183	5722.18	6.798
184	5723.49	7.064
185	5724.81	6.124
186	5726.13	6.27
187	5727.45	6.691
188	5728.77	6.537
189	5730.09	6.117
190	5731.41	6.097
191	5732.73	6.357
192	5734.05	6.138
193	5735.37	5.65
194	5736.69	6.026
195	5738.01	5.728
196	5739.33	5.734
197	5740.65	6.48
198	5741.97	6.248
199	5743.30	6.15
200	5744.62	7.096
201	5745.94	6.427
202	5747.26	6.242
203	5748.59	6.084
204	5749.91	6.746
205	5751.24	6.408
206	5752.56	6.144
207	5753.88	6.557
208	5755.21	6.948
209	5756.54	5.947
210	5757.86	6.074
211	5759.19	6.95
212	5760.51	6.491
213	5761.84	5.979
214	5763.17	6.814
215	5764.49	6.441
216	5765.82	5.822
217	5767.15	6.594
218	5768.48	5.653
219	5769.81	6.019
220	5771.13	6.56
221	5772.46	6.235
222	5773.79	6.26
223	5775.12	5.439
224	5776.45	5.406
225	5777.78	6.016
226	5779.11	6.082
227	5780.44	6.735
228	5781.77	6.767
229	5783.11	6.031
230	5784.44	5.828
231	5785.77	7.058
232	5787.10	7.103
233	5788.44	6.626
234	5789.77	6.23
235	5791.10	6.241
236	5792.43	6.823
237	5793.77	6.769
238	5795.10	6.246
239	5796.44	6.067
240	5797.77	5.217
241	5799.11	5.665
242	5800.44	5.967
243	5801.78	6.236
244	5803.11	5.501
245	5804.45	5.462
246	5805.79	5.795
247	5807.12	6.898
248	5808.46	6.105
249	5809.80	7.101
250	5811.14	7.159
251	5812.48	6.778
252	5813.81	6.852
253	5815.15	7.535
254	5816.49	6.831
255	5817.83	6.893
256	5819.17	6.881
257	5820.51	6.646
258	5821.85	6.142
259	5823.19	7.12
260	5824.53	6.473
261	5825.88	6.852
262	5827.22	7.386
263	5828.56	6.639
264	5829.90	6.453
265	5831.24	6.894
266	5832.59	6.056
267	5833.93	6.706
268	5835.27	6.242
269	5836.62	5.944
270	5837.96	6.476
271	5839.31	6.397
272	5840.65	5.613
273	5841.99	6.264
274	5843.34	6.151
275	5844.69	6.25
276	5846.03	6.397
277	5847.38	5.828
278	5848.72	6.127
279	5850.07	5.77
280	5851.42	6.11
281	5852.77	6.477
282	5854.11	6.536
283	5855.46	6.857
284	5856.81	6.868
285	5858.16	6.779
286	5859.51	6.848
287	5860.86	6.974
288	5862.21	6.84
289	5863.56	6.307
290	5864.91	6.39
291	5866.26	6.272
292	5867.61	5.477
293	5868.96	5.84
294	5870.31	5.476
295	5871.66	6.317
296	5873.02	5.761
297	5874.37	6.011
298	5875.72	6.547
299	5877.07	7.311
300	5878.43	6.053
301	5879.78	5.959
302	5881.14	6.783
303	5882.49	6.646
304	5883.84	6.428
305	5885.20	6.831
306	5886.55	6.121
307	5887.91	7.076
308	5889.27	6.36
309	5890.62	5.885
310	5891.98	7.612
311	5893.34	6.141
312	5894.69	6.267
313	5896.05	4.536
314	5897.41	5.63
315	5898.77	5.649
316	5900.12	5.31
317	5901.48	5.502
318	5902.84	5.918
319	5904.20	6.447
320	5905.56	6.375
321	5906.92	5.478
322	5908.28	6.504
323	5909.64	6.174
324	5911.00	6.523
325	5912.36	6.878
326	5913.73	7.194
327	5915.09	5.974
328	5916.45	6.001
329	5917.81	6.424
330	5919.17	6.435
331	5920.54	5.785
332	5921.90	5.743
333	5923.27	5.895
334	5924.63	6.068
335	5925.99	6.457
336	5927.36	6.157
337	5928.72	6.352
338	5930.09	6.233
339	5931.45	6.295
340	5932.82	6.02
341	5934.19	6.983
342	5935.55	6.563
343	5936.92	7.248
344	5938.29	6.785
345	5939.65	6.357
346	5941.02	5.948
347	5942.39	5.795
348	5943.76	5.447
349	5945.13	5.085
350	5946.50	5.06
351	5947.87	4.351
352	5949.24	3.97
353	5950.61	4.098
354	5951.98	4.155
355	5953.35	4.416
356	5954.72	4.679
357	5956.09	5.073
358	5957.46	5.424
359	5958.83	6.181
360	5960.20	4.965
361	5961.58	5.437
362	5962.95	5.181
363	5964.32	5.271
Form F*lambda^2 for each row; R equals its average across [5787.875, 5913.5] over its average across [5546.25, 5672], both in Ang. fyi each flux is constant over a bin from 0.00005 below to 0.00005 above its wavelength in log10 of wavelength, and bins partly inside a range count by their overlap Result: 1.07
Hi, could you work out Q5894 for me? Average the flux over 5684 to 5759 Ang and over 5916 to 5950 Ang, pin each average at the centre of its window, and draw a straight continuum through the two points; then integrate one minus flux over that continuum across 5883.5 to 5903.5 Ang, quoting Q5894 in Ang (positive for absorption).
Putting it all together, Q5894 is -0.01 Ang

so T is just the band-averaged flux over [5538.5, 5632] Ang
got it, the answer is 6.35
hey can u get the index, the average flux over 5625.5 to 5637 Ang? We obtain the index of 6.6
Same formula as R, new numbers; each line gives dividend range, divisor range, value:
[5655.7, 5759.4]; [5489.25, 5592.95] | 1.07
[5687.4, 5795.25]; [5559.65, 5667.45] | 1.05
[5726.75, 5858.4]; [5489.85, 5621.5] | 1.07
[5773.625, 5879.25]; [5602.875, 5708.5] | 1.02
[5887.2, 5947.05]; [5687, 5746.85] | 1.01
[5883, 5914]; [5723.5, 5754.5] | 1.04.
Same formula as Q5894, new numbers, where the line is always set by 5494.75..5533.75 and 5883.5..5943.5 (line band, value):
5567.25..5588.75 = 0.72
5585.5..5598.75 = 1.12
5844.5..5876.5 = -0.09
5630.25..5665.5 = -0.83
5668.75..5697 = -2.60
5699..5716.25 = -0.33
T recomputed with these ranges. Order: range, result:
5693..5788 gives 6.4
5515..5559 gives 6.62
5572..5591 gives 6.34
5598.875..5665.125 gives 6.45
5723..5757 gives 6.31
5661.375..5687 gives 6.85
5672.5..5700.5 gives 7.03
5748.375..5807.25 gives 6.24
